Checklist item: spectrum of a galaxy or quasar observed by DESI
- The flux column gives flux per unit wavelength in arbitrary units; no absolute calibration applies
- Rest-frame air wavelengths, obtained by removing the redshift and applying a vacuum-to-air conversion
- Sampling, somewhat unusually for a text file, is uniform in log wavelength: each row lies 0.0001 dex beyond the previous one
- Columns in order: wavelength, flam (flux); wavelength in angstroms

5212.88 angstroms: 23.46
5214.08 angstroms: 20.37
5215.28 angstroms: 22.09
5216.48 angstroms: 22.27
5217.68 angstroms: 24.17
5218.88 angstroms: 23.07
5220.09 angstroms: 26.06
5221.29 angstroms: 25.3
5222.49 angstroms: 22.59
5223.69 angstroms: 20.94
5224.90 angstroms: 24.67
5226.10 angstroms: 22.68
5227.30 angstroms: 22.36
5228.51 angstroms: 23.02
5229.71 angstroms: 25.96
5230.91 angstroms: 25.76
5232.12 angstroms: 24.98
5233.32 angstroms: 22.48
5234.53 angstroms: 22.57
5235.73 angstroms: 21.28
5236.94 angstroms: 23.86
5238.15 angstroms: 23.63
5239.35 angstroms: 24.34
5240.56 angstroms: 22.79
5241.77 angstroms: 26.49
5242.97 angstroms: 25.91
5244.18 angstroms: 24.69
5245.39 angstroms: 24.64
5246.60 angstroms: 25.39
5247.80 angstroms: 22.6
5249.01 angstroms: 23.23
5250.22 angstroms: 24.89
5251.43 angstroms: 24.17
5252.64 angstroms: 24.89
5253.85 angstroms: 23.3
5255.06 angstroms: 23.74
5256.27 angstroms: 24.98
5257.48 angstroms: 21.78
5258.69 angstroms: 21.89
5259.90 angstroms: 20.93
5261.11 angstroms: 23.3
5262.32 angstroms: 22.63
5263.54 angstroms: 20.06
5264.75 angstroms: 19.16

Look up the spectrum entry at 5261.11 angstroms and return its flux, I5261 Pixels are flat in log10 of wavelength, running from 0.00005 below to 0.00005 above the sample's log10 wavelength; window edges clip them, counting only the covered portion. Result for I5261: 23.3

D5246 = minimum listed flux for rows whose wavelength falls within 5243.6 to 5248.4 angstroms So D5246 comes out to 22.6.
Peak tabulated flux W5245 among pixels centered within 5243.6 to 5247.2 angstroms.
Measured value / 25.39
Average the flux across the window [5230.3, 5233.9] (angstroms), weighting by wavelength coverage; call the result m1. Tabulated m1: 24.4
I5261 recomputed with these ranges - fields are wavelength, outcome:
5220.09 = 26.06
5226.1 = 22.68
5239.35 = 24.34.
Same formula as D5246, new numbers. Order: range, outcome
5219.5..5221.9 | 25.3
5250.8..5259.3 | 21.78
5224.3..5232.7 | 22.36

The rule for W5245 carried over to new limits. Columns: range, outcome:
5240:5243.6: 26.49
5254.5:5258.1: 24.98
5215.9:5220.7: 26.06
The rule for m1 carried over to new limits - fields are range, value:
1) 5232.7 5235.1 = 22.5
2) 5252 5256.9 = 24.2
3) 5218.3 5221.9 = 24.8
